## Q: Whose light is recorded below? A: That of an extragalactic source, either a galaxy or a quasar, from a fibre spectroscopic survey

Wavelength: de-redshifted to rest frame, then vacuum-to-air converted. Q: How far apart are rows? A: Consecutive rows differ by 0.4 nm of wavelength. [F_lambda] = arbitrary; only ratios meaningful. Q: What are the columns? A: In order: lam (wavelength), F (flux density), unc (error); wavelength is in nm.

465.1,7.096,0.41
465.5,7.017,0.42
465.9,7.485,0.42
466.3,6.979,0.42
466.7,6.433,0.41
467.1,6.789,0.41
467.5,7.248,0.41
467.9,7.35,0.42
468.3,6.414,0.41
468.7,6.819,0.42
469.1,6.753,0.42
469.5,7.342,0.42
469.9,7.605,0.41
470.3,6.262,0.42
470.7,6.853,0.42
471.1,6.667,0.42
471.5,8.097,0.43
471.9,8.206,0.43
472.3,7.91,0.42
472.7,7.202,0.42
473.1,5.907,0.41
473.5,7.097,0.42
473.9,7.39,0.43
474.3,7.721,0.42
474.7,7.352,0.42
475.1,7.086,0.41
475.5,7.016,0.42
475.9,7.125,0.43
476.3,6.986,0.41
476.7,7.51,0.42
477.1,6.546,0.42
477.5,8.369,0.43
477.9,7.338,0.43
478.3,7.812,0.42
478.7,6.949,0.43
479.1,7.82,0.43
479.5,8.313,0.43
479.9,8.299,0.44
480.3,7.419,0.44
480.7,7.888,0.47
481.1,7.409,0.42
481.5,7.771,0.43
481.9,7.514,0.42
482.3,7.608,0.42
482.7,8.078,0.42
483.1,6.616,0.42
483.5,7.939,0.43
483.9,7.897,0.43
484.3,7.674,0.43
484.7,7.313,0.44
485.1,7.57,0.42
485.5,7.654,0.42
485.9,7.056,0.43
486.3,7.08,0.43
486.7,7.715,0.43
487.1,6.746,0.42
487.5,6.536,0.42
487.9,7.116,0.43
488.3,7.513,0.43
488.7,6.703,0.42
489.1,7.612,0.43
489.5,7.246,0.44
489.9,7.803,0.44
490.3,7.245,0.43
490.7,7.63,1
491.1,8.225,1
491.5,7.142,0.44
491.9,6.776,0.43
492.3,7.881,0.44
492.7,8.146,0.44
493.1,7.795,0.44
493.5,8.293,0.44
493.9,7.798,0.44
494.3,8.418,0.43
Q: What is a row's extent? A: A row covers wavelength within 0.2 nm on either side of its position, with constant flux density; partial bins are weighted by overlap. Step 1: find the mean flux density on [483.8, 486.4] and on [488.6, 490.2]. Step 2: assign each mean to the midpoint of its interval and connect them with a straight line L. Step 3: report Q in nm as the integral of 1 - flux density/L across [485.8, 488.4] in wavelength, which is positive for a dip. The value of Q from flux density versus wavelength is 0.11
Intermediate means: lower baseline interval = 7.46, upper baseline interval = 7.37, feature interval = 7.1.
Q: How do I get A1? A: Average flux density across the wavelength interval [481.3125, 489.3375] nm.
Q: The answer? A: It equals 7.38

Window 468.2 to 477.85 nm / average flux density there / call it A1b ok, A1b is 7.19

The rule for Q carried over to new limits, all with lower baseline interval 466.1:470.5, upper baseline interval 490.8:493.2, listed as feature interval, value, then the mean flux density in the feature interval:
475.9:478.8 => -0.07 nm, 7.36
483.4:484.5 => -0.06 nm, 7.83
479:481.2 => -0.18 nm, 7.88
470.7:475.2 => -0.17 nm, 7.31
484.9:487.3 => 0.05 nm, 7.3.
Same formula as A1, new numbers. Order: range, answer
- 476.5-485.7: 7.62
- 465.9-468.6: 6.91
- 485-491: 7.29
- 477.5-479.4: 7.62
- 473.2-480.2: 7.43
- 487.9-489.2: 7.23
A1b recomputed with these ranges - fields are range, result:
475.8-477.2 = 7.07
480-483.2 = 7.59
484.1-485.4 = 7.53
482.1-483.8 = 7.58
